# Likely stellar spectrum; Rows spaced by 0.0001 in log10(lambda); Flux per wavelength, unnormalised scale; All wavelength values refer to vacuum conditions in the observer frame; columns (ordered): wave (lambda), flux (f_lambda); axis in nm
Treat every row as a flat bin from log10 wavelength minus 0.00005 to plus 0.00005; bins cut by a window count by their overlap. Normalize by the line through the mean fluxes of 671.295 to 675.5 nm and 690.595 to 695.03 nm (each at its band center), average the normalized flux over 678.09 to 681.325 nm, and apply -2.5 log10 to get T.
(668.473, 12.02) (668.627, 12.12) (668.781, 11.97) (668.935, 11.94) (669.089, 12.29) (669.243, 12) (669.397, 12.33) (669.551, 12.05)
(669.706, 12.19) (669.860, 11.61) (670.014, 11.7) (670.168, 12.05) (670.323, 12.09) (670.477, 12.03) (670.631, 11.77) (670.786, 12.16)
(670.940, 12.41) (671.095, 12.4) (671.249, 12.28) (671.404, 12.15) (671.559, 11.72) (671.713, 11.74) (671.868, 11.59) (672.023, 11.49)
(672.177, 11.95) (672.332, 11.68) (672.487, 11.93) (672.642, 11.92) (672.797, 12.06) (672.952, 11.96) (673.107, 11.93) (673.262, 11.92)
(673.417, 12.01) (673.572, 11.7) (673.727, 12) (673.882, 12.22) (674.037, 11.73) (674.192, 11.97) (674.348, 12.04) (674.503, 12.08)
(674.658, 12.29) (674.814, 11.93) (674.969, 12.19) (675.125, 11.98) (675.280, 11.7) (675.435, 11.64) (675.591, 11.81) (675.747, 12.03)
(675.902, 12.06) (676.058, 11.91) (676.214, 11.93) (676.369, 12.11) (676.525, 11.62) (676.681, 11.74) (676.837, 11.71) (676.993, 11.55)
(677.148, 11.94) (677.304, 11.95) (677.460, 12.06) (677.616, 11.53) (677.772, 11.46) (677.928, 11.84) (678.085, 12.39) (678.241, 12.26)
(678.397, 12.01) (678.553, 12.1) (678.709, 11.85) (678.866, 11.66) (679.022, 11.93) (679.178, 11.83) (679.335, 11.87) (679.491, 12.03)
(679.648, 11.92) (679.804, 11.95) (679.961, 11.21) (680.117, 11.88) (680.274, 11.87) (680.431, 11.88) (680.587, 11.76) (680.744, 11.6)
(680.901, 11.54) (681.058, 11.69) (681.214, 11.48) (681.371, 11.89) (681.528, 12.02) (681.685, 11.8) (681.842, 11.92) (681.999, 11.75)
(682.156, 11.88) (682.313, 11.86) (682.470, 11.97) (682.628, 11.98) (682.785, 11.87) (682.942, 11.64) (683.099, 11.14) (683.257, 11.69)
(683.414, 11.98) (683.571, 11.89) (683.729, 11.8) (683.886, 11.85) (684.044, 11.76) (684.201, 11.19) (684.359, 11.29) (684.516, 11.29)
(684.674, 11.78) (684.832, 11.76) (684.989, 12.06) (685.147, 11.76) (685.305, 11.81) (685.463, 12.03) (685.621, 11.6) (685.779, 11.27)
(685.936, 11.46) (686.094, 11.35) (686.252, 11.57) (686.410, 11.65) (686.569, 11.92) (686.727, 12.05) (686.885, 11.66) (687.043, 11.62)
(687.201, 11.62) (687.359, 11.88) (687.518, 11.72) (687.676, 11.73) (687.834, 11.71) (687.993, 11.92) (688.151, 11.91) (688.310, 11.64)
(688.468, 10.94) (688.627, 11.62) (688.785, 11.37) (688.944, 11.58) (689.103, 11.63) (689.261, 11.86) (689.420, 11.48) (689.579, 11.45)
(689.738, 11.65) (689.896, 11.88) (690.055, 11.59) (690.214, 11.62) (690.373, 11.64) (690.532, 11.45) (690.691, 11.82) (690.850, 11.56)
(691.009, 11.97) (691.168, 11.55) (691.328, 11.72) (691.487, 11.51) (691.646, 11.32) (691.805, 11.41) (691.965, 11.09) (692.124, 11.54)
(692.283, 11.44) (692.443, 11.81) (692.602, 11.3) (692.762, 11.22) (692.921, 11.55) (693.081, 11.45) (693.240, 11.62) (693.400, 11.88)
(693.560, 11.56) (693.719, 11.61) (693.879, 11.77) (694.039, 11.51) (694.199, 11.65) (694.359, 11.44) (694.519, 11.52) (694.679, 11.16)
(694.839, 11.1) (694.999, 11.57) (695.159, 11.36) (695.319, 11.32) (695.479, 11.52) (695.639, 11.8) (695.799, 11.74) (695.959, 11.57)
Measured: 0.00 mag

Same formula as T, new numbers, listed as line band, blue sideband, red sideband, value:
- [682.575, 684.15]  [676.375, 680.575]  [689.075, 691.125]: 0.002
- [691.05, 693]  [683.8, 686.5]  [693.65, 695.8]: 0.006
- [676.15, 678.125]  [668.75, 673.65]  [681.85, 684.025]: 0.005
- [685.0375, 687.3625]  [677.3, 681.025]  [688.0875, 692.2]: -0.001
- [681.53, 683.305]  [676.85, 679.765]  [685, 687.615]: 0.001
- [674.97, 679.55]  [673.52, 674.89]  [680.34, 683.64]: 0.002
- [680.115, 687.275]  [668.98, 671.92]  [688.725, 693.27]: 0.001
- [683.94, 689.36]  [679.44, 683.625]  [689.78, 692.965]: 0.001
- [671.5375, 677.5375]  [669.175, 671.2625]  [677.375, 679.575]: 0.008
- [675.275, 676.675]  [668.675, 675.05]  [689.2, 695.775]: 0.003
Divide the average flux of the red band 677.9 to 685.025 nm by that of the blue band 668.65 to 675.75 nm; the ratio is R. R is 1.0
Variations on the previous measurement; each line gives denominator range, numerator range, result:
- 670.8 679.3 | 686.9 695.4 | 0.97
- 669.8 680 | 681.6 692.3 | 0.98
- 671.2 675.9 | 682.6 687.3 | 0.98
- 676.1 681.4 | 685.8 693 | 0.98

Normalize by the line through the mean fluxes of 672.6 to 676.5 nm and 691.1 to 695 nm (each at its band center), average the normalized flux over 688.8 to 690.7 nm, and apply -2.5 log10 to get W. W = 0.00 mag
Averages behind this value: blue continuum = 12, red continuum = 11.5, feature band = 11.6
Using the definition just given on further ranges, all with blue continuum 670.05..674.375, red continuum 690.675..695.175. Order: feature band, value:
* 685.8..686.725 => 0.00 mag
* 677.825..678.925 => -0.02 mag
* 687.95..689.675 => 0.00 mag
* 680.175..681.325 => 0.01 mag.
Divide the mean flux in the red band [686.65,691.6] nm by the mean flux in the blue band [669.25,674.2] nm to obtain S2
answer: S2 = 0.97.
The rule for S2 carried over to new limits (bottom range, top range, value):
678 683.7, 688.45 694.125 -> 0.98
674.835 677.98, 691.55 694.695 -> 0.97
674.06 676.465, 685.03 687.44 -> 0.98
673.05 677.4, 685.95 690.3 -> 0.98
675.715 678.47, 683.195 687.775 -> 0.98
